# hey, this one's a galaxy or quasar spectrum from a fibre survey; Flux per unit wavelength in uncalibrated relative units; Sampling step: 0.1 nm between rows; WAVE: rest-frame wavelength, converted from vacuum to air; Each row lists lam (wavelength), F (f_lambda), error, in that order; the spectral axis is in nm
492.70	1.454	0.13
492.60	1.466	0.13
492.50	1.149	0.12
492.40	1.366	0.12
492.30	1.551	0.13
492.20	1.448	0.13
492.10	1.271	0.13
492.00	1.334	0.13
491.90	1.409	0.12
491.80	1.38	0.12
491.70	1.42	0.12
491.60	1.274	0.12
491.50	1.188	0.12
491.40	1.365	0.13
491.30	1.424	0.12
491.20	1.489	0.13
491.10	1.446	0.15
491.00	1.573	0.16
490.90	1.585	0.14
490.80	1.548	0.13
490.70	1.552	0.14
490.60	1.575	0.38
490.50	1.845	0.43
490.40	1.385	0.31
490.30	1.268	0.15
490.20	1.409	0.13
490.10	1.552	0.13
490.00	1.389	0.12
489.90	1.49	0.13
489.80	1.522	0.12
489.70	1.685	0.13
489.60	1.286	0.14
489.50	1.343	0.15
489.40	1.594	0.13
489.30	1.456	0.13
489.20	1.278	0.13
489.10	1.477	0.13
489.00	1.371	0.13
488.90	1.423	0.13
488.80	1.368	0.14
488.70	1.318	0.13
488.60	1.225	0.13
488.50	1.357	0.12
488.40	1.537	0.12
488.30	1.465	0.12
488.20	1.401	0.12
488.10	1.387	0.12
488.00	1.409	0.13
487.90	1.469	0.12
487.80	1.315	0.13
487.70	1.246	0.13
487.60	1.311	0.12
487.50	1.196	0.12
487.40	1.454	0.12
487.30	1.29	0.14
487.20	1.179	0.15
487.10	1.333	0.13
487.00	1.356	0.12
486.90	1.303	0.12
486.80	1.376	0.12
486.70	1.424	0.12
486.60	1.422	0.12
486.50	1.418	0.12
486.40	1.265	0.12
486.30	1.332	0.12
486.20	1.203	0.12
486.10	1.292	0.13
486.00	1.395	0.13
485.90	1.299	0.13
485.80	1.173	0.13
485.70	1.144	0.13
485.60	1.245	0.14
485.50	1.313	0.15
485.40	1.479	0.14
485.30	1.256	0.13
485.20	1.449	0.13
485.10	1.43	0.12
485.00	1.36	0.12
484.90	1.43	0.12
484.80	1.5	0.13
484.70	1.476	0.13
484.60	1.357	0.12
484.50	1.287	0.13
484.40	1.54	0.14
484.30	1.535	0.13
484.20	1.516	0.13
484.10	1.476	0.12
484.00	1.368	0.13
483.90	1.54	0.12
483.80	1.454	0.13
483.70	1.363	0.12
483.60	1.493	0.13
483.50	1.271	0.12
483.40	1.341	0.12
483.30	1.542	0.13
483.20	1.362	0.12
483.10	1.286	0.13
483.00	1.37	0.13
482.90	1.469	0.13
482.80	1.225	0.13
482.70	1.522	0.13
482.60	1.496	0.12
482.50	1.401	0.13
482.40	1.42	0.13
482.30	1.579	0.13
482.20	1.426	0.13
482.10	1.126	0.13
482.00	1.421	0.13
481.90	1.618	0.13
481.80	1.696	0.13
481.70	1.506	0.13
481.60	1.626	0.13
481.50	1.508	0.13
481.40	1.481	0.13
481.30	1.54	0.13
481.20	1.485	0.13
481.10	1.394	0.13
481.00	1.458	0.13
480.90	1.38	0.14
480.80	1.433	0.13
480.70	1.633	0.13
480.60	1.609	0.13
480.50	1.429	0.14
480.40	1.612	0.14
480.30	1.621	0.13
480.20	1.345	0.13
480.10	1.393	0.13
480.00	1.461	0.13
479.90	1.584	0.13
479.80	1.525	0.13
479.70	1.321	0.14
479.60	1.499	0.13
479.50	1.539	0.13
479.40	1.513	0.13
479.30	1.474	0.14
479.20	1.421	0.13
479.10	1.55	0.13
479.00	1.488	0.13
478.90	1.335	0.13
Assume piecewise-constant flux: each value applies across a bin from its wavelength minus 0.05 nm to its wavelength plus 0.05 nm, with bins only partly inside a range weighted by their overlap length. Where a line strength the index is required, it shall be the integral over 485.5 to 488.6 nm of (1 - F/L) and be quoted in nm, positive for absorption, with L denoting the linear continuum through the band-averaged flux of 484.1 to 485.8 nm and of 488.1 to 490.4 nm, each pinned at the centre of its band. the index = 0.16 nm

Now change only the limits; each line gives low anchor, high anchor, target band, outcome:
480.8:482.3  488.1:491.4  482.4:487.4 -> 0.316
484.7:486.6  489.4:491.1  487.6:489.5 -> 0.067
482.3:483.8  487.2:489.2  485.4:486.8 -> 0.070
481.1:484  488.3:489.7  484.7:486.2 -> 0.090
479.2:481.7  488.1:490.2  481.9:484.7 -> 0.099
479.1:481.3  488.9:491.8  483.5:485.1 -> 0.035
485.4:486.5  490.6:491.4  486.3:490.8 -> -0.011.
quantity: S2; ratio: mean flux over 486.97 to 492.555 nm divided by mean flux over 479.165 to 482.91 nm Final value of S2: 1.0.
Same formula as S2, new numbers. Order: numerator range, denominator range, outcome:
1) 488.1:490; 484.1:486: 1.03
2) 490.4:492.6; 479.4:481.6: 0.96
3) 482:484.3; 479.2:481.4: 0.95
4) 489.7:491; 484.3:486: 1.11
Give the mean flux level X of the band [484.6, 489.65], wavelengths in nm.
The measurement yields 1.36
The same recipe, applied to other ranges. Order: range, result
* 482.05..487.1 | 1.38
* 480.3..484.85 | 1.46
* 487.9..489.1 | 1.39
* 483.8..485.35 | 1.44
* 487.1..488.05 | 1.32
